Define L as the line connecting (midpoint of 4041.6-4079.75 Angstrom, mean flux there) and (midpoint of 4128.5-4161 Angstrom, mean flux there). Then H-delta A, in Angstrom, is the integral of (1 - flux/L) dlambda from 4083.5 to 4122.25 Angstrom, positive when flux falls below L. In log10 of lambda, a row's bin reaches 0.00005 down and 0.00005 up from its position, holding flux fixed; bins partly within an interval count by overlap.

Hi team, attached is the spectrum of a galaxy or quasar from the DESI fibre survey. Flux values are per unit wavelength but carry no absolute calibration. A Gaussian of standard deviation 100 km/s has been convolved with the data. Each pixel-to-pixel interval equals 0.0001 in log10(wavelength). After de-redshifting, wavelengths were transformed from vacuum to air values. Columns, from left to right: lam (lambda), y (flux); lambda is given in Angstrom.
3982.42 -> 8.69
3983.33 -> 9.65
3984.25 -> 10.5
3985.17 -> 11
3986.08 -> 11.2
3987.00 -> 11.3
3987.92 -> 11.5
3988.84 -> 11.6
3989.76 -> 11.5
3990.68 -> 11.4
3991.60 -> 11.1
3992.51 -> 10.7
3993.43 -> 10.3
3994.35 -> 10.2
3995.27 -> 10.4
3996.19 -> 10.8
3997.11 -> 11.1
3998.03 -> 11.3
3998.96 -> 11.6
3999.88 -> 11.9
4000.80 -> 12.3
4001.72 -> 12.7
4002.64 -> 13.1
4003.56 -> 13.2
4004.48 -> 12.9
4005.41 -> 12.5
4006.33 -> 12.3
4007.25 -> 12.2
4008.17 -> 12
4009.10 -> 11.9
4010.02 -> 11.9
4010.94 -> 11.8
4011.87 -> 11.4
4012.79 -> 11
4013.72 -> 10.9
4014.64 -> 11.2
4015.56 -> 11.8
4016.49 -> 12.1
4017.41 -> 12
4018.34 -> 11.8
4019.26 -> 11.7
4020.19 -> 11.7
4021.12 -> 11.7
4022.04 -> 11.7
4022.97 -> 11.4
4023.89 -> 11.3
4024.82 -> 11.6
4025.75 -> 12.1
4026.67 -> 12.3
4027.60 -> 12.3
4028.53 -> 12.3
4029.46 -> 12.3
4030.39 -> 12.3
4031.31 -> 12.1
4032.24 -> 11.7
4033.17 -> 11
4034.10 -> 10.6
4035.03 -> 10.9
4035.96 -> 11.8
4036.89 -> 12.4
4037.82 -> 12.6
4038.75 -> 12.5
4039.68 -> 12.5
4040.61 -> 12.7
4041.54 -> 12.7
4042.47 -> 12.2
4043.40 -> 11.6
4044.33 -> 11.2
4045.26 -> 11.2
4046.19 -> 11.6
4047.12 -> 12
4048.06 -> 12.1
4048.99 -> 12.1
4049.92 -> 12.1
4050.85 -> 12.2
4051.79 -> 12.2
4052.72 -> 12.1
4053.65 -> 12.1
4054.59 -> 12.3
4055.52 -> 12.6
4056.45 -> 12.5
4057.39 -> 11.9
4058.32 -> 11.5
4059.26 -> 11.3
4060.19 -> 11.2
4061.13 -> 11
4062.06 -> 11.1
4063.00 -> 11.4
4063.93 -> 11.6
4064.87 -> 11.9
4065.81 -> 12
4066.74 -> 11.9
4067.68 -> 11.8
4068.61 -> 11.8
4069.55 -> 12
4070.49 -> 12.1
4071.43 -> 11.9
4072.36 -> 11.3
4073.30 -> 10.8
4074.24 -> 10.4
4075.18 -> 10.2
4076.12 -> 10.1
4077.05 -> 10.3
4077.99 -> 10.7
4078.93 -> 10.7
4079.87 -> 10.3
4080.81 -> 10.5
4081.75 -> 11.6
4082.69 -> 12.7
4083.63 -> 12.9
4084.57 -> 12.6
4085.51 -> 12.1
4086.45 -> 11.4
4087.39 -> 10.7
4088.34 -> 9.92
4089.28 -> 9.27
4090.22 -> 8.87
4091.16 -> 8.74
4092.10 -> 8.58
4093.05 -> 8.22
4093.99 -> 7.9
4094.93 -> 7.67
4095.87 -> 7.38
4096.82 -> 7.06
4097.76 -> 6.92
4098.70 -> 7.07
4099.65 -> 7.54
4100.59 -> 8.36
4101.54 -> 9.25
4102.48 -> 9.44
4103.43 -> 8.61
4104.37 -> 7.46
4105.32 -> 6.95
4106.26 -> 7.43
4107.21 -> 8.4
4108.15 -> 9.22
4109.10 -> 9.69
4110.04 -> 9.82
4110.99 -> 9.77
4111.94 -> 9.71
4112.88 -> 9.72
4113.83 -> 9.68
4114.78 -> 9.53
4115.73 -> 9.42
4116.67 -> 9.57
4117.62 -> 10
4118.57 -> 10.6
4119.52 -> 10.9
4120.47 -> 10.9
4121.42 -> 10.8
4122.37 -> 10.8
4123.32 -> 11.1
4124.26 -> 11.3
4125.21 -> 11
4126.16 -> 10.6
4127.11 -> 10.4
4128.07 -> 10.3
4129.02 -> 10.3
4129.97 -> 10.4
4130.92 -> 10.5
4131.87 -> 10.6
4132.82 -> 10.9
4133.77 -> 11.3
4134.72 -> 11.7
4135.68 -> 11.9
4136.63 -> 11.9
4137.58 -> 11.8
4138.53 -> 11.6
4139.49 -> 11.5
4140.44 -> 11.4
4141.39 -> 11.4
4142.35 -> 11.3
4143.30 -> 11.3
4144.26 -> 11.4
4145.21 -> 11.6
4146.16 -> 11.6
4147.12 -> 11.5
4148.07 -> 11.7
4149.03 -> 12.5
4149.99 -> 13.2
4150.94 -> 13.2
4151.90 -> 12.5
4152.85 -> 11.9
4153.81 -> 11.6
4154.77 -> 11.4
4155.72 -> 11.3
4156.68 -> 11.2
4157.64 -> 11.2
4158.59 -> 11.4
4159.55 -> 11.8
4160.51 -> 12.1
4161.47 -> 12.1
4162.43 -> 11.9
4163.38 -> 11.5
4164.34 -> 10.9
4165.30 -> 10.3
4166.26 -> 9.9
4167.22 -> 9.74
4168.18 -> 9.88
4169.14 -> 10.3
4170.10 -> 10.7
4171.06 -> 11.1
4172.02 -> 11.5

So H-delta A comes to 7.75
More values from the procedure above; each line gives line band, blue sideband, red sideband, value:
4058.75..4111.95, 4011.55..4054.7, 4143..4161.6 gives 8.2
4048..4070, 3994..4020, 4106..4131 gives -1.7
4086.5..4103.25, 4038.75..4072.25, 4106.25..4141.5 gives 3.9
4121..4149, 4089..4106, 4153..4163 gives -2.6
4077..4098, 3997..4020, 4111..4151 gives 2.7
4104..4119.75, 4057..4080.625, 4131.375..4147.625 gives 2.9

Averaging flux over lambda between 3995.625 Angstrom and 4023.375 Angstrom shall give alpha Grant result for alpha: 11.9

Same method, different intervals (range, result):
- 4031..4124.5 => 10.6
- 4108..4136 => 10.4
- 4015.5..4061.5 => 11.9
